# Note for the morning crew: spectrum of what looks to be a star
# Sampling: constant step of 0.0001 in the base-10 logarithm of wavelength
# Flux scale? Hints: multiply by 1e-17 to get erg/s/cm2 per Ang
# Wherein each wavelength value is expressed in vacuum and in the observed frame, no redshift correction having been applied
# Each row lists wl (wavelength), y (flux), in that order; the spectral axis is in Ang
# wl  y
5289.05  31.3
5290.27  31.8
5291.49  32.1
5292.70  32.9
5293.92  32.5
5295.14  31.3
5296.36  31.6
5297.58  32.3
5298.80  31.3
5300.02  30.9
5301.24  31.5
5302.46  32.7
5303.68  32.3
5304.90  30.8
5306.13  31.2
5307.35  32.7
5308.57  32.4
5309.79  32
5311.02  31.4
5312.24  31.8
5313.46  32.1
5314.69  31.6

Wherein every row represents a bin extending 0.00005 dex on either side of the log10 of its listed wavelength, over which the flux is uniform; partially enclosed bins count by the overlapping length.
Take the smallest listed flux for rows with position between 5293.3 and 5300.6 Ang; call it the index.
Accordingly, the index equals 30.9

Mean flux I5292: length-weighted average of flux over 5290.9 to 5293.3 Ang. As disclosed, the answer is 32.6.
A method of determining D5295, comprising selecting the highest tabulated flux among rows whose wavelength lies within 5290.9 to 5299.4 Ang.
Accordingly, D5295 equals 32.9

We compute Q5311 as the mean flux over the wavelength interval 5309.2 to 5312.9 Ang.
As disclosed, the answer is 31.7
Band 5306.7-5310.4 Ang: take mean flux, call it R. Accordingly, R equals 32.4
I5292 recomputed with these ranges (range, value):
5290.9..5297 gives 32.1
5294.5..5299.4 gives 31.6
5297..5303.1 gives 31.8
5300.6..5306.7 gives 31.7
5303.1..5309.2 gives 31.9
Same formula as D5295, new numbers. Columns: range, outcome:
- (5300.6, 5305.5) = 32.7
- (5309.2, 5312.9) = 32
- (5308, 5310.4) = 32.4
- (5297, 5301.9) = 32.3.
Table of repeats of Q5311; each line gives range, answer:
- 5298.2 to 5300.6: 31.1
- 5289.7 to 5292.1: 32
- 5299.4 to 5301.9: 31.2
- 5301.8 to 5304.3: 32.5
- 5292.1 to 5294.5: 32.7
